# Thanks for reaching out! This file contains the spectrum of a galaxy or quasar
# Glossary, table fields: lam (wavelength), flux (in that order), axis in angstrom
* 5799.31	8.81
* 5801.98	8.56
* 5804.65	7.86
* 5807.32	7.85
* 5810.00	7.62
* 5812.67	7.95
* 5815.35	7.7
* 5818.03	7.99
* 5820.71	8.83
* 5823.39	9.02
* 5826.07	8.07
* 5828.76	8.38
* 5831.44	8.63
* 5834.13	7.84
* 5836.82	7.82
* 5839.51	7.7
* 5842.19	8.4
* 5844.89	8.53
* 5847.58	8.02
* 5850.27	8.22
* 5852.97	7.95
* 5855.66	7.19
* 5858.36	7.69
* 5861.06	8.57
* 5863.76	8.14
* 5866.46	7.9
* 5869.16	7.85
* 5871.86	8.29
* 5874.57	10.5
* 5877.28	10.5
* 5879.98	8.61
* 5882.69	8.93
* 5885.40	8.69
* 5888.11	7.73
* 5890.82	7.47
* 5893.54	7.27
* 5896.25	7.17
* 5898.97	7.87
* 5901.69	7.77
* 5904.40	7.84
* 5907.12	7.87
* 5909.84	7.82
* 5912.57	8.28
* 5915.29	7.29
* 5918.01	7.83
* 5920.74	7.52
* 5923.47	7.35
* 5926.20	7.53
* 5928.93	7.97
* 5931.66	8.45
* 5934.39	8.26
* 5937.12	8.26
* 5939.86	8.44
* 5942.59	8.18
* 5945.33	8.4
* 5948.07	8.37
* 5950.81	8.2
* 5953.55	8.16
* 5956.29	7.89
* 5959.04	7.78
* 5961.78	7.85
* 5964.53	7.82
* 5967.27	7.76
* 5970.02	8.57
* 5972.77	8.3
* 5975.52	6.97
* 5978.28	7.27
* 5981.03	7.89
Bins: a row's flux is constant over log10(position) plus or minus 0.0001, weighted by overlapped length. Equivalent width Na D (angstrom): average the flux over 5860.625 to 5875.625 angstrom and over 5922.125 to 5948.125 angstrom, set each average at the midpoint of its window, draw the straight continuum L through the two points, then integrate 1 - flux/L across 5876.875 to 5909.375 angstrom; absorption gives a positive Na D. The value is 1.1 angstrom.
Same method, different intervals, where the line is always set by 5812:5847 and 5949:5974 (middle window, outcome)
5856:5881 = -1.4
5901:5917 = 0.6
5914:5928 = 1.0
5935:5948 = -0.4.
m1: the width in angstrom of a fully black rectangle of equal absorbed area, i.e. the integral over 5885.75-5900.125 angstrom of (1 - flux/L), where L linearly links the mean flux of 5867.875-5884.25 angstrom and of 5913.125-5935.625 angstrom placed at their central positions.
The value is 1.8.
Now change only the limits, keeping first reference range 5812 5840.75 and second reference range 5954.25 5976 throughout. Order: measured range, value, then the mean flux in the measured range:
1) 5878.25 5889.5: -0.7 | 8.56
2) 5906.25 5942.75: 0.3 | 7.93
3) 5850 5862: 0.4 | 7.87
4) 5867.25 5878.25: -1.5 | 9.17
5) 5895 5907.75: 0.5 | 7.7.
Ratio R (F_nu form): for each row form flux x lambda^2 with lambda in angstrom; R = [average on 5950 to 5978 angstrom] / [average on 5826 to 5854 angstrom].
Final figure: 1.0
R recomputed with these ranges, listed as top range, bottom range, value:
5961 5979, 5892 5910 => 1.04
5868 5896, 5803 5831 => 1.07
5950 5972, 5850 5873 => 1.04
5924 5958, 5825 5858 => 1.05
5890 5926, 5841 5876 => 0.94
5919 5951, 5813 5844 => 1.02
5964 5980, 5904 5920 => 1.02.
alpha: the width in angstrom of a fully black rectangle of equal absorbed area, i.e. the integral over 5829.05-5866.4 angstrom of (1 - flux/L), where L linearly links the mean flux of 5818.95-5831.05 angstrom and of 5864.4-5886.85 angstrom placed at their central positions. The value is 2.77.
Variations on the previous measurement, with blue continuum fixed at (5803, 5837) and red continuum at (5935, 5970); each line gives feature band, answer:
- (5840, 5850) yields -0.2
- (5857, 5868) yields 0.1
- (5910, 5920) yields 0.4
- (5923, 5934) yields 0.3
